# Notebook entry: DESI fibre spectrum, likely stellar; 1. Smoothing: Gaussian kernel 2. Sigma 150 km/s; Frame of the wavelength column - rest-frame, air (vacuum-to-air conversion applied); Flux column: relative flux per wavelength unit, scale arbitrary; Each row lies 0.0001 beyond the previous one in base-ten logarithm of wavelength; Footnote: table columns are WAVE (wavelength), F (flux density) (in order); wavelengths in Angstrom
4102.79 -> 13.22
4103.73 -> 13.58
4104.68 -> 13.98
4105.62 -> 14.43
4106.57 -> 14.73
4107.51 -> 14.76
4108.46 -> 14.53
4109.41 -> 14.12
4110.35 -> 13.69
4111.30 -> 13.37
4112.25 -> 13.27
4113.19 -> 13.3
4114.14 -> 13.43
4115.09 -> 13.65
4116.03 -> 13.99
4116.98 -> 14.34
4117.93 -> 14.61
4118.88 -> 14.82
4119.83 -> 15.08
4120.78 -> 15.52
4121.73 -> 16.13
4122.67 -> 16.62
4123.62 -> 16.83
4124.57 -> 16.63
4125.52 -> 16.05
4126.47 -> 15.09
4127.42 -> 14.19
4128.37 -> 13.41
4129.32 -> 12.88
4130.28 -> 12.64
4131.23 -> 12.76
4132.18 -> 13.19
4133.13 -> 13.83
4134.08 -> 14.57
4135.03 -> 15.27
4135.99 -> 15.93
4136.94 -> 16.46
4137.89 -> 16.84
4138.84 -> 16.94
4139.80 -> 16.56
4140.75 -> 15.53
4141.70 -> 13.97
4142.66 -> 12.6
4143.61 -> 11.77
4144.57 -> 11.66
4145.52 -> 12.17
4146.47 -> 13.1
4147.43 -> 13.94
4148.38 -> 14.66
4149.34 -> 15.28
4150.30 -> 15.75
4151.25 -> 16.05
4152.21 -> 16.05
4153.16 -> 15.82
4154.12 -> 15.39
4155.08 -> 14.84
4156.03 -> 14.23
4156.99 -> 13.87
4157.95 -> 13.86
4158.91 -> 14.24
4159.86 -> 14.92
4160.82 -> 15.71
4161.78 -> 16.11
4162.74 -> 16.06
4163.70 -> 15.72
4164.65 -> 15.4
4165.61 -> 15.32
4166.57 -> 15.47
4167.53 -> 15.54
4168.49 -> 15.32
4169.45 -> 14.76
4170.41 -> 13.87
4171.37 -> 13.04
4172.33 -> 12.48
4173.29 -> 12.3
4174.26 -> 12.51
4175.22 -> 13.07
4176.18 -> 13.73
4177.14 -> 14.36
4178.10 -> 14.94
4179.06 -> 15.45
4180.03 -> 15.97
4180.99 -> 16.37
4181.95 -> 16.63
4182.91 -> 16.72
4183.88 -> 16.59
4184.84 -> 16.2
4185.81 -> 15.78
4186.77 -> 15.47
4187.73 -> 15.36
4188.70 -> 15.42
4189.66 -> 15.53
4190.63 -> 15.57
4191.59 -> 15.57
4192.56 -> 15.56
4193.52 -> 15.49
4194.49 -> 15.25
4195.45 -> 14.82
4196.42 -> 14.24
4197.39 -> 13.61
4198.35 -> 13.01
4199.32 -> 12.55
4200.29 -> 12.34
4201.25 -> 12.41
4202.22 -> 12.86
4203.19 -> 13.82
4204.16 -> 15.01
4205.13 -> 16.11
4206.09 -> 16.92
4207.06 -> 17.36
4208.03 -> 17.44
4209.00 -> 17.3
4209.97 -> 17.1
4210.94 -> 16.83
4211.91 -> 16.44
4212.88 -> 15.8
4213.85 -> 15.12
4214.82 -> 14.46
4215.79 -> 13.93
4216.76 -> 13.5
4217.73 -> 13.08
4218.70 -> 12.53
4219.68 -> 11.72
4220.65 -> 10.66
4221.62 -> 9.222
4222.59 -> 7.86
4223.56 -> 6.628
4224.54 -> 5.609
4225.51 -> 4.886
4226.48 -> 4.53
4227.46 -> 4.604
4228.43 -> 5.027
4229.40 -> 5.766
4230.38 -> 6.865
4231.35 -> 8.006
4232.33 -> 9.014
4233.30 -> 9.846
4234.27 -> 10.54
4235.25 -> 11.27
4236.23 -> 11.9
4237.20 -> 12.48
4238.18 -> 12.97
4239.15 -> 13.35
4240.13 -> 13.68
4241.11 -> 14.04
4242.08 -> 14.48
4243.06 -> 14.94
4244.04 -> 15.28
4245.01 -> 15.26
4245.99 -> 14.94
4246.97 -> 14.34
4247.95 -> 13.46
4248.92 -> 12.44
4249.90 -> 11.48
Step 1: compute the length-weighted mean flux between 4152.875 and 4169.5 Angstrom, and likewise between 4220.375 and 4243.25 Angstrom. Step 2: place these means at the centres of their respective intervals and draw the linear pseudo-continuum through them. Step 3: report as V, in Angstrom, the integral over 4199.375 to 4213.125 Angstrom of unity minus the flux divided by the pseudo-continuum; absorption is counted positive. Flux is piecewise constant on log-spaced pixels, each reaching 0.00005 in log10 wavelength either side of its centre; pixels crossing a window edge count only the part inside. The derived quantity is -4.8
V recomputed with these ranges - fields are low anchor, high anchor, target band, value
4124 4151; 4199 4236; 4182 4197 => -3.5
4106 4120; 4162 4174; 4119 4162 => -1.3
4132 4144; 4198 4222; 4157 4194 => -1.1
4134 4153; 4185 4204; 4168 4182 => 0.3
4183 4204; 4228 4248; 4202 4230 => 2.6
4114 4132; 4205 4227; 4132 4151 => -0.3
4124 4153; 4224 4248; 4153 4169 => -1.8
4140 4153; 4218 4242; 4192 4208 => -5.0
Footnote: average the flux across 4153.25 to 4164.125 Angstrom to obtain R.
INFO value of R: 15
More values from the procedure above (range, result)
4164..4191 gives 15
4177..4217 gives 15.3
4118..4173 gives 14.8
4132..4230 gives 14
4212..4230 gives 9.84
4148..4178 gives 14.7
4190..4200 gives 14.5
